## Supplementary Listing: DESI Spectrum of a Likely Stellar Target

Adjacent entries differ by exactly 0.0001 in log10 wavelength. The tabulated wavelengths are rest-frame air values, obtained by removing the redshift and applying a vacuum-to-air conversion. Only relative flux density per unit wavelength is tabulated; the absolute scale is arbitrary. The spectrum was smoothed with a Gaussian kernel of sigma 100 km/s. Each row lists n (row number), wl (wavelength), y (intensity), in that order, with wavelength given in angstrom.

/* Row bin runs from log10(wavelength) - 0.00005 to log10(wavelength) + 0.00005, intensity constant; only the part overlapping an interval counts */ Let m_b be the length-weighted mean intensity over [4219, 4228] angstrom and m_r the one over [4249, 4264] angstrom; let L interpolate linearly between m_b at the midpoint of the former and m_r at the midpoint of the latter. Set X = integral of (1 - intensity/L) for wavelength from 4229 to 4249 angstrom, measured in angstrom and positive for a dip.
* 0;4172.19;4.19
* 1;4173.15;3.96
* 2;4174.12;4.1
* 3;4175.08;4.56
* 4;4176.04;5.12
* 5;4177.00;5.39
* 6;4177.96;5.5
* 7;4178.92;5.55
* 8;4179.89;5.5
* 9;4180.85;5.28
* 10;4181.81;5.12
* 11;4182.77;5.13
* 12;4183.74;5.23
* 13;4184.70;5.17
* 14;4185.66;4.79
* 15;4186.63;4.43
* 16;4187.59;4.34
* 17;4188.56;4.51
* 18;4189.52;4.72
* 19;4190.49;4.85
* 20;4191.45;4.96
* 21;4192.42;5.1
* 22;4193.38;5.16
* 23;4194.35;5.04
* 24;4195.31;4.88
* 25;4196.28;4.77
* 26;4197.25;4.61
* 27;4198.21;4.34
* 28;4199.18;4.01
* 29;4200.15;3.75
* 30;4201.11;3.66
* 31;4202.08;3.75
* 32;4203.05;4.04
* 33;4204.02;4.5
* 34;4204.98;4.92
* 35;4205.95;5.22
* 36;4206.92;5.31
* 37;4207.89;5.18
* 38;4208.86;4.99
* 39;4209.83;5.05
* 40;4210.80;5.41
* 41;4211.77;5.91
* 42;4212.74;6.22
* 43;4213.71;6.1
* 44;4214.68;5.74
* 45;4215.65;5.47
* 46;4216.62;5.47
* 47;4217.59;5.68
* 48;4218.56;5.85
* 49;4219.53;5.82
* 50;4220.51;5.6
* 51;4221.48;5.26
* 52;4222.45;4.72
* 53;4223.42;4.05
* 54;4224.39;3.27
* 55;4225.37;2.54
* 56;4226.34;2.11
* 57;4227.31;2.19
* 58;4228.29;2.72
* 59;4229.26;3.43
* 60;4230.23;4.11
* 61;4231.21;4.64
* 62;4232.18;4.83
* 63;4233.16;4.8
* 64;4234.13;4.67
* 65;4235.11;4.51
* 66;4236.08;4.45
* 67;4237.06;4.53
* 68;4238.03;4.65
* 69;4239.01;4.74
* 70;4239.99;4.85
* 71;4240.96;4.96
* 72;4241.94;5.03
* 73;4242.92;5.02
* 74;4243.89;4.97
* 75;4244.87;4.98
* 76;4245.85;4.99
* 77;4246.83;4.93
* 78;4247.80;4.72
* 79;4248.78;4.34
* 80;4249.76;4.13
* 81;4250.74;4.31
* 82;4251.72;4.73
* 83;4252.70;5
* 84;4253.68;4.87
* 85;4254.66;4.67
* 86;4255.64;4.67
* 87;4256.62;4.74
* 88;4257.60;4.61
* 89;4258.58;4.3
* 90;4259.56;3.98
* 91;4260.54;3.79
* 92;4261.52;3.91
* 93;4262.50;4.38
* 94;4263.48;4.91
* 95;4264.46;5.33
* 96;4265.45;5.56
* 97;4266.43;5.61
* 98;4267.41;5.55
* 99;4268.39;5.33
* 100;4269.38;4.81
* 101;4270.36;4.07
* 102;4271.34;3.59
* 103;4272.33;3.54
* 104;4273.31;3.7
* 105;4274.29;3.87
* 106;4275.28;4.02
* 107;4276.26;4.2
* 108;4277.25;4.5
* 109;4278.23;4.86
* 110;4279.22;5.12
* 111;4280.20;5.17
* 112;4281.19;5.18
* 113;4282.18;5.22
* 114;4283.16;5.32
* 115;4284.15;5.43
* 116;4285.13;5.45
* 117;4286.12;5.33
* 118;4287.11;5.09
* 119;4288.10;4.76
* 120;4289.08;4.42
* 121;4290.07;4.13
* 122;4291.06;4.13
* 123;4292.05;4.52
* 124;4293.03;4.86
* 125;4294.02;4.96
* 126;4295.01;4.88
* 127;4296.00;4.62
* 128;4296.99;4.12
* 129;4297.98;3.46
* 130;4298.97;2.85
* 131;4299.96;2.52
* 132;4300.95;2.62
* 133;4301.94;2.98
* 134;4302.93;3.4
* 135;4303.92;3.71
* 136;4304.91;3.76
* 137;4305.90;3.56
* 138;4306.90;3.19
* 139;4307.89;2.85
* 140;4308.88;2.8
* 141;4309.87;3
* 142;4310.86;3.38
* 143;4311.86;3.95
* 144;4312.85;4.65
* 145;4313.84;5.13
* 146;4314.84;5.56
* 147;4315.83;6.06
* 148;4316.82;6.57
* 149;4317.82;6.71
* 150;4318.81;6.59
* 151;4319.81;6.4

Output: -2.4 angstrom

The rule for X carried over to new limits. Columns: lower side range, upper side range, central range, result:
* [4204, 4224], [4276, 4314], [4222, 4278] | 4.99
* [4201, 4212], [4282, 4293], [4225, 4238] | 2.69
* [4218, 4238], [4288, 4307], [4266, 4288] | -4.42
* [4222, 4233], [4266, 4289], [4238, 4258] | -3.59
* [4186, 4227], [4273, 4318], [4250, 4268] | -0.76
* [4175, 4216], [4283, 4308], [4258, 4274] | -0.55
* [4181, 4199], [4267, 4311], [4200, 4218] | -1.47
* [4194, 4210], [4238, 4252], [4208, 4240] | -0.10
